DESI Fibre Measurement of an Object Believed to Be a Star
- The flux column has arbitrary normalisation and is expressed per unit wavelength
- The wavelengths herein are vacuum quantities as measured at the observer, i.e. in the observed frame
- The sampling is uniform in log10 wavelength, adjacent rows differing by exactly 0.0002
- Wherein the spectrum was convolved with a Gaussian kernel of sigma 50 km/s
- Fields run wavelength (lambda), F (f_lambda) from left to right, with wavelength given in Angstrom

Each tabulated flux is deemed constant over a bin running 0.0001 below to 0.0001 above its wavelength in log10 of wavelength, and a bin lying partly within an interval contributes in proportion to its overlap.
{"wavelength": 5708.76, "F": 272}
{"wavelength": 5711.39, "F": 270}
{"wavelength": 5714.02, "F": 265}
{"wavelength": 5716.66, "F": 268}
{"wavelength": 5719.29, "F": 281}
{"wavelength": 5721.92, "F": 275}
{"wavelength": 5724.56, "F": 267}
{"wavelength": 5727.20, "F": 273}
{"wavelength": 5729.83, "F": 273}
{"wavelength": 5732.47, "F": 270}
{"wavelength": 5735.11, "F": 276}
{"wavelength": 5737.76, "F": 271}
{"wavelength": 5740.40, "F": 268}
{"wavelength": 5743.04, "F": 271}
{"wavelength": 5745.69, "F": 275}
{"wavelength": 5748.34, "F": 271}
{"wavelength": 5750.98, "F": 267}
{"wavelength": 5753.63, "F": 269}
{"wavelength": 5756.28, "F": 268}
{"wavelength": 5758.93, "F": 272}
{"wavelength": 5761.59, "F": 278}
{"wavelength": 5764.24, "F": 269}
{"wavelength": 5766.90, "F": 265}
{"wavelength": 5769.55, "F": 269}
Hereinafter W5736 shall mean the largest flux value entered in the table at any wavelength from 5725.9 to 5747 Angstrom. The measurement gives 276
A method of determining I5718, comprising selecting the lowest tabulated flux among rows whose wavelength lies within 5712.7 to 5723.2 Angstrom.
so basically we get 265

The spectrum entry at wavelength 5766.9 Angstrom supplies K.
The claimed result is 265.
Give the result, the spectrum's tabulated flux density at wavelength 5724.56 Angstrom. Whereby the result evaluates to 267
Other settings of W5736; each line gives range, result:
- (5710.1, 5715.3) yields 270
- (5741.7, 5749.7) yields 275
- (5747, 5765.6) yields 278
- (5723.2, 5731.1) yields 273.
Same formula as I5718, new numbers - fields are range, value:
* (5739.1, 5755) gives 267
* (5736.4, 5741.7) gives 268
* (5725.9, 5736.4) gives 270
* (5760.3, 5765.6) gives 269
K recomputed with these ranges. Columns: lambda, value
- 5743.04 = 271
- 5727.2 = 273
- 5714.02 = 265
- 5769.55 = 269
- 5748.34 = 271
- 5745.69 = 275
